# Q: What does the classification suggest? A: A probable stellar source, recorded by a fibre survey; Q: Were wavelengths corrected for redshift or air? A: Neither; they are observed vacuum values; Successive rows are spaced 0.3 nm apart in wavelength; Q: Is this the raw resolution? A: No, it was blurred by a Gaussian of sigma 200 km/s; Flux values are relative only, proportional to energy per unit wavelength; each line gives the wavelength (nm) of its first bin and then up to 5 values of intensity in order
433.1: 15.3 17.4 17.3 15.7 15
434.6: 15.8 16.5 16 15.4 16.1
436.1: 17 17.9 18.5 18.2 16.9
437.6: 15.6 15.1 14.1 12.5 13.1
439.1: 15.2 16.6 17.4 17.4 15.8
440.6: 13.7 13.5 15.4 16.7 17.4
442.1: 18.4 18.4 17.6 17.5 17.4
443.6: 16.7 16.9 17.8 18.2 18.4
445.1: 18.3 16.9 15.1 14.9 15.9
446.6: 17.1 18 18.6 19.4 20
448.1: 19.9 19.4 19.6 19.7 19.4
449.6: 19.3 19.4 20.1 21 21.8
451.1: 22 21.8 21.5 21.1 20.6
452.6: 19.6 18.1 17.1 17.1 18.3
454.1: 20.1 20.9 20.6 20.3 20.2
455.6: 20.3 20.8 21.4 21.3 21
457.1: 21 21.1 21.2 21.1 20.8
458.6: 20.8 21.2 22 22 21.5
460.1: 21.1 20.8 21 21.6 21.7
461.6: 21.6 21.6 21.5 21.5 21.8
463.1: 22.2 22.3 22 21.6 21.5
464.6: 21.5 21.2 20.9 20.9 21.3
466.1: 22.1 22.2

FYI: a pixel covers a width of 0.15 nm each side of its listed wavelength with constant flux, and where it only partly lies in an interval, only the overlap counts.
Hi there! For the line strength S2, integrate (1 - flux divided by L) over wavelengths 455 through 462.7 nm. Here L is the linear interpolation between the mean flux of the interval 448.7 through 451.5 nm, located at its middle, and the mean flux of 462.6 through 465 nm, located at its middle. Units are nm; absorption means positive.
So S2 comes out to 0.03 nm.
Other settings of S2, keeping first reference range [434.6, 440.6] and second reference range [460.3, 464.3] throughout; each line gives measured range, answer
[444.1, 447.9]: 0.08 nm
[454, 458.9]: -0.13 nm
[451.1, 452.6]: -0.15 nm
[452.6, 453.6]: 0.09 nm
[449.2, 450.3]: -0.04 nm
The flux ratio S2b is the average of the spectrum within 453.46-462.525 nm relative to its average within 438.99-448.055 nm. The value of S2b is 1.2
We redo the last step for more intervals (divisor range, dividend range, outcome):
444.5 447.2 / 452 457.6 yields 1.18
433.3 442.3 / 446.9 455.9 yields 1.24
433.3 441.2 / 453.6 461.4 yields 1.31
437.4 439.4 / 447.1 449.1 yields 1.35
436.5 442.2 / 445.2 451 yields 1.18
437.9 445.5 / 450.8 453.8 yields 1.21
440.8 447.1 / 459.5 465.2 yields 1.27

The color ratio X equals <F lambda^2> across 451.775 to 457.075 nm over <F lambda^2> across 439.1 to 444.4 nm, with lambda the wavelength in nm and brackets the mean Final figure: 1.26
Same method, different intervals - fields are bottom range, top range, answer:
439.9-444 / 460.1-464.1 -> 1.42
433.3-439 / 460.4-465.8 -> 1.52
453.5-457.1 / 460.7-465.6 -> 1.10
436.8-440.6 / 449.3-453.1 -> 1.38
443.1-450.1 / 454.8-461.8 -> 1.23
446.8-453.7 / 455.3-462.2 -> 1.11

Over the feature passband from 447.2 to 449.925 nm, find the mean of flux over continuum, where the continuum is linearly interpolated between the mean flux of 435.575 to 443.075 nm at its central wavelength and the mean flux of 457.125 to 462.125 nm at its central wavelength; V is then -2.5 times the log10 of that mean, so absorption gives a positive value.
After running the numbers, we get -0.056 mag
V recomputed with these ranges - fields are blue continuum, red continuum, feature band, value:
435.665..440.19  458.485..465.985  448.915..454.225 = -0.04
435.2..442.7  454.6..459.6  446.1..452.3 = -0.05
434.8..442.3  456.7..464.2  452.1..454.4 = 0.04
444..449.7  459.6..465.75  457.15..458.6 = -0.03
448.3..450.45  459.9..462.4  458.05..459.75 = -0.02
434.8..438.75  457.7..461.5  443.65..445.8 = 0.03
